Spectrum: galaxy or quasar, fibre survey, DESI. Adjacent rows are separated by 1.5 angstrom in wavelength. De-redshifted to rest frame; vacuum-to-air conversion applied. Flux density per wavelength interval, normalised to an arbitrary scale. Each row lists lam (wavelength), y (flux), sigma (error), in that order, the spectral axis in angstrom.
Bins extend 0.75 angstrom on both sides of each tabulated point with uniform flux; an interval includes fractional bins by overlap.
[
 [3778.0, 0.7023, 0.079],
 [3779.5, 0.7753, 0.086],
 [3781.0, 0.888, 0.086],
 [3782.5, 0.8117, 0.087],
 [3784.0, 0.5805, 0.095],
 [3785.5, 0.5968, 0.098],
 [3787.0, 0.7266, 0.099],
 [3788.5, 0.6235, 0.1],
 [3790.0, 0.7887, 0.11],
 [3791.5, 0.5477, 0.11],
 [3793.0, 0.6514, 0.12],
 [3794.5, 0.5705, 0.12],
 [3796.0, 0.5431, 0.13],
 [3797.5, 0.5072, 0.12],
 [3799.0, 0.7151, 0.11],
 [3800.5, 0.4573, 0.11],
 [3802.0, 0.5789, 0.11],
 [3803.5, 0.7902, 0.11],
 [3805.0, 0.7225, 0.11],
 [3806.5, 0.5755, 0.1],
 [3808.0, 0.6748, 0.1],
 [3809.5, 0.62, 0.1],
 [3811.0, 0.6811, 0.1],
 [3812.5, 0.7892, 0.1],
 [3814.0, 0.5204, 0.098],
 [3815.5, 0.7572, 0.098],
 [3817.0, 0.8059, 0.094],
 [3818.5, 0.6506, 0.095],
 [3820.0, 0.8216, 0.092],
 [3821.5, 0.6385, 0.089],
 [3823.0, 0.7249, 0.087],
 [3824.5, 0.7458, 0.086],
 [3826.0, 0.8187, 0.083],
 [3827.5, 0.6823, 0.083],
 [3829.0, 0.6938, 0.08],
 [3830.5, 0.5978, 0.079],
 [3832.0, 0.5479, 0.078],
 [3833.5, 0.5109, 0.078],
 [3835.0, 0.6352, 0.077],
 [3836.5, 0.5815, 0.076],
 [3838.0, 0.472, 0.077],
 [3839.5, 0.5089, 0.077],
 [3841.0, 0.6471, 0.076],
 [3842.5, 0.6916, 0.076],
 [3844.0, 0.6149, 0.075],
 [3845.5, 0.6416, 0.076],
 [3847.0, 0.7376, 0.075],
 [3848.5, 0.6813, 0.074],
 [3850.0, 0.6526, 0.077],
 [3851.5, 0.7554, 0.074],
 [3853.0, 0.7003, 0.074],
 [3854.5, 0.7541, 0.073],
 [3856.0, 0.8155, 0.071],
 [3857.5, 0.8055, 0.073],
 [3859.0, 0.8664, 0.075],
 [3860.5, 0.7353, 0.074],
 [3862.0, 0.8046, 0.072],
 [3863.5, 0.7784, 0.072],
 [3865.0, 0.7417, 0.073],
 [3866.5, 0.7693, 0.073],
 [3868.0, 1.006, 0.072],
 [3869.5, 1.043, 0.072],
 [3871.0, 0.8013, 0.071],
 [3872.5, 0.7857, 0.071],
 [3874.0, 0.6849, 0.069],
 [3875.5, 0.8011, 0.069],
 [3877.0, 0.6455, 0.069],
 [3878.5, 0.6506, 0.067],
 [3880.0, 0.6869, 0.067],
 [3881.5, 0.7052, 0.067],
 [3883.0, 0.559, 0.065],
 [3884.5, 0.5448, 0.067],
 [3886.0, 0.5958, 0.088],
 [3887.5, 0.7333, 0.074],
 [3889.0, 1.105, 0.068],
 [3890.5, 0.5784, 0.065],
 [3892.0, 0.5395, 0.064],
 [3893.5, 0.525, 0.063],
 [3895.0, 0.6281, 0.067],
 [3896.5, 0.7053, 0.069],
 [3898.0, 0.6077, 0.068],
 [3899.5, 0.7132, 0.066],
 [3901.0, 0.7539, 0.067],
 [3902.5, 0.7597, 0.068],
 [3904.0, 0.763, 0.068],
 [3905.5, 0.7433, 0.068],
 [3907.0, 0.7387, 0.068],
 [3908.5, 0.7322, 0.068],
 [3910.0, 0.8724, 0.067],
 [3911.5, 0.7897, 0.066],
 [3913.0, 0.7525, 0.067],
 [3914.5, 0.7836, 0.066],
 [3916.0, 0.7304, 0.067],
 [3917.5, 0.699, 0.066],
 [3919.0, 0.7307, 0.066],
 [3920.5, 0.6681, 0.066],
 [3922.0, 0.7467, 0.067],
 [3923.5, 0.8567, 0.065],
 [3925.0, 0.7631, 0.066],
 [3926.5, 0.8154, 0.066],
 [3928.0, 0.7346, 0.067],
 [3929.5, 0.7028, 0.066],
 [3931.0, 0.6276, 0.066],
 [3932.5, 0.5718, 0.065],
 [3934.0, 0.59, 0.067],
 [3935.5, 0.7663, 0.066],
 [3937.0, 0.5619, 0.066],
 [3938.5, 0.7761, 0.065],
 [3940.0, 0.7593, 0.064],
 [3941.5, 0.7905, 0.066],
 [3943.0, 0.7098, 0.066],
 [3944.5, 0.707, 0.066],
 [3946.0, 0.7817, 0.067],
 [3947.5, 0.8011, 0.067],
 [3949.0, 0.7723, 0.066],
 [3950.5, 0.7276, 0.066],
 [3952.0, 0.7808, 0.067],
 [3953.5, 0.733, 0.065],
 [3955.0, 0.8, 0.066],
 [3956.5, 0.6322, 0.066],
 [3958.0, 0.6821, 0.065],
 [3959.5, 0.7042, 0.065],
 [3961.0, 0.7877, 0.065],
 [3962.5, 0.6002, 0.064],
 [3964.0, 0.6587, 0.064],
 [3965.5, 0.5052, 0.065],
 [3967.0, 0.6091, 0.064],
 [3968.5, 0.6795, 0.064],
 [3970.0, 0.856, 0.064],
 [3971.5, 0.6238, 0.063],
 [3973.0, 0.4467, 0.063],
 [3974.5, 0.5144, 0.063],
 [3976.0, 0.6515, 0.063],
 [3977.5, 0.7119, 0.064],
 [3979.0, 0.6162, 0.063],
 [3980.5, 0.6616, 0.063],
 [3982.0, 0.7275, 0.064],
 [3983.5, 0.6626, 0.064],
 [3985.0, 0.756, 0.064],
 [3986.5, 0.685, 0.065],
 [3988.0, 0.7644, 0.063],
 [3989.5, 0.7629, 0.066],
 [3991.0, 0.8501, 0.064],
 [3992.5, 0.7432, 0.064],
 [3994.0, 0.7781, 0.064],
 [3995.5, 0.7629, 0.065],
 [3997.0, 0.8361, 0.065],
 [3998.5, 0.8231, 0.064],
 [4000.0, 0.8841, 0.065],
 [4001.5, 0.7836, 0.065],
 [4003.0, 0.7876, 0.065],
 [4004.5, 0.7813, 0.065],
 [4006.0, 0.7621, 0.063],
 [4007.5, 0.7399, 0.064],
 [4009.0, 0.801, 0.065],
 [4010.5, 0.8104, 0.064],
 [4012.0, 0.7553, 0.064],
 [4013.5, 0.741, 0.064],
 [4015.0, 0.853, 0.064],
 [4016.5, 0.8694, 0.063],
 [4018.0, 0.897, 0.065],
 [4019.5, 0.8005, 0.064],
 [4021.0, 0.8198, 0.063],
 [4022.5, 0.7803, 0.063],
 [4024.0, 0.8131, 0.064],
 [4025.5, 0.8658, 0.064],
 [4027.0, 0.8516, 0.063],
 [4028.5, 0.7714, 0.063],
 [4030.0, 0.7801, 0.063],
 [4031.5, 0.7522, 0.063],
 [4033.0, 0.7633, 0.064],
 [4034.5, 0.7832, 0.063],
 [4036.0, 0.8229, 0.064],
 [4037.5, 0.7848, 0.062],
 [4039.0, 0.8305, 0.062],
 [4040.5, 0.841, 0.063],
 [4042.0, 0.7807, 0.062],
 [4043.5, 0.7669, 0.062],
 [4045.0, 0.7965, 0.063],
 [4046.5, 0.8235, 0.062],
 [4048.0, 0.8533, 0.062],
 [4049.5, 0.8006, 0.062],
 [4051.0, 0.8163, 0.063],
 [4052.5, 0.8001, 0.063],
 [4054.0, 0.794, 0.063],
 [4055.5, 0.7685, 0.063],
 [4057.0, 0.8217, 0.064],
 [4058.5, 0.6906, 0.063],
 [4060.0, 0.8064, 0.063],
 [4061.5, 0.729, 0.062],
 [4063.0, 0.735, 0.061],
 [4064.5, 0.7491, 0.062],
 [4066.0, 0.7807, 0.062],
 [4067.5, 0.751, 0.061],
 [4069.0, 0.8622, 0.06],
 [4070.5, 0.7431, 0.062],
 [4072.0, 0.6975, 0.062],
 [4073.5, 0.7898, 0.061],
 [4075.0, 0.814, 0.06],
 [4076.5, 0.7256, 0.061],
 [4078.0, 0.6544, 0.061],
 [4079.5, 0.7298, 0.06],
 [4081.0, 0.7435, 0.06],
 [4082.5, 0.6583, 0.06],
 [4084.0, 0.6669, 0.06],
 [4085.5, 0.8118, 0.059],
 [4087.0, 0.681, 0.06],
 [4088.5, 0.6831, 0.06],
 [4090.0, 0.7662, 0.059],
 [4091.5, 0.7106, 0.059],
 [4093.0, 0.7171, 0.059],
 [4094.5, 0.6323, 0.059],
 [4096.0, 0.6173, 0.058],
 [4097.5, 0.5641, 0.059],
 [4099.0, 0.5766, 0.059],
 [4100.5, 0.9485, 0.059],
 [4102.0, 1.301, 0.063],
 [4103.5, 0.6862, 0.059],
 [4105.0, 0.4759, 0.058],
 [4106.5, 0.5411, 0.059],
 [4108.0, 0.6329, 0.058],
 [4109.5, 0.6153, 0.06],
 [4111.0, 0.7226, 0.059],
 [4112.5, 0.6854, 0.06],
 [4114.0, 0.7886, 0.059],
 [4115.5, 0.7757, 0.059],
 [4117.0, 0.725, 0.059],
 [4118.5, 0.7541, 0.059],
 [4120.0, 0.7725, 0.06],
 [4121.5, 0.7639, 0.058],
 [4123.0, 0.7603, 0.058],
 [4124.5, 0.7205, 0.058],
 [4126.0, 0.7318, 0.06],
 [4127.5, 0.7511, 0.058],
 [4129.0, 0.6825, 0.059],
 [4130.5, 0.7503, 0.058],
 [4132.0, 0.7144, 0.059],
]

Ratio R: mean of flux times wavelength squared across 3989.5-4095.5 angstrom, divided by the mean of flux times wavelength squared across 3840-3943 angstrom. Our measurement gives 1.16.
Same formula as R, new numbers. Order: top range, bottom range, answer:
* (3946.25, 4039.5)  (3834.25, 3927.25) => 1.10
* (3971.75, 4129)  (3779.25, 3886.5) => 1.22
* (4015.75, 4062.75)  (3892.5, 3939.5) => 1.19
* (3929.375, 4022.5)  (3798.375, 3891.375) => 1.11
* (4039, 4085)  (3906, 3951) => 1.12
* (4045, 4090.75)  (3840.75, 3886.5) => 1.15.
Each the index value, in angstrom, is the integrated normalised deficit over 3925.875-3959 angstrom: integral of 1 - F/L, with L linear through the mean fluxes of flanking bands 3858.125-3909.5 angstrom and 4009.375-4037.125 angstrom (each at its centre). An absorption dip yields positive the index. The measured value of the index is 1.92 angstrom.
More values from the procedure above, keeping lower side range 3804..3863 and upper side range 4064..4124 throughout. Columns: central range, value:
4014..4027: -2.2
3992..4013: -2.3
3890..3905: 0.8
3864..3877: -2.4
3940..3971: -0.5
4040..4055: -1.8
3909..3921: -1.0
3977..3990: 0.1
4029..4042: -1.4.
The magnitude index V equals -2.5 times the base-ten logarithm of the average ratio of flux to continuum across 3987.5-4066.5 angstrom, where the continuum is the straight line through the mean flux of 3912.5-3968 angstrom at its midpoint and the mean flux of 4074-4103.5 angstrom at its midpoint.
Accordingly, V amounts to -0.10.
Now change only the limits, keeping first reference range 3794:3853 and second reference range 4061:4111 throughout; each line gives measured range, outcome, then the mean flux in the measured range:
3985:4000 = -0.13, 0.783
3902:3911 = -0.14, 0.769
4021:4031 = -0.15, 0.81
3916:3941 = -0.05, 0.712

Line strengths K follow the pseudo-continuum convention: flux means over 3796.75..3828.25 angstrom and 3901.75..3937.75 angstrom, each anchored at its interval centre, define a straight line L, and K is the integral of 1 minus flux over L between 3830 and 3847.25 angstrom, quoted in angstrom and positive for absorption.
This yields 2.42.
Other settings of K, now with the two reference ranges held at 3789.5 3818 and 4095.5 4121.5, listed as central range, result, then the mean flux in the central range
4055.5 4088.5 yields -1.6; 0.744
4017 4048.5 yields -4.8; 0.809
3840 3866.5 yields -2.9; 0.73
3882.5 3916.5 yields -2.0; 0.708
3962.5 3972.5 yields 0.6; 0.646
